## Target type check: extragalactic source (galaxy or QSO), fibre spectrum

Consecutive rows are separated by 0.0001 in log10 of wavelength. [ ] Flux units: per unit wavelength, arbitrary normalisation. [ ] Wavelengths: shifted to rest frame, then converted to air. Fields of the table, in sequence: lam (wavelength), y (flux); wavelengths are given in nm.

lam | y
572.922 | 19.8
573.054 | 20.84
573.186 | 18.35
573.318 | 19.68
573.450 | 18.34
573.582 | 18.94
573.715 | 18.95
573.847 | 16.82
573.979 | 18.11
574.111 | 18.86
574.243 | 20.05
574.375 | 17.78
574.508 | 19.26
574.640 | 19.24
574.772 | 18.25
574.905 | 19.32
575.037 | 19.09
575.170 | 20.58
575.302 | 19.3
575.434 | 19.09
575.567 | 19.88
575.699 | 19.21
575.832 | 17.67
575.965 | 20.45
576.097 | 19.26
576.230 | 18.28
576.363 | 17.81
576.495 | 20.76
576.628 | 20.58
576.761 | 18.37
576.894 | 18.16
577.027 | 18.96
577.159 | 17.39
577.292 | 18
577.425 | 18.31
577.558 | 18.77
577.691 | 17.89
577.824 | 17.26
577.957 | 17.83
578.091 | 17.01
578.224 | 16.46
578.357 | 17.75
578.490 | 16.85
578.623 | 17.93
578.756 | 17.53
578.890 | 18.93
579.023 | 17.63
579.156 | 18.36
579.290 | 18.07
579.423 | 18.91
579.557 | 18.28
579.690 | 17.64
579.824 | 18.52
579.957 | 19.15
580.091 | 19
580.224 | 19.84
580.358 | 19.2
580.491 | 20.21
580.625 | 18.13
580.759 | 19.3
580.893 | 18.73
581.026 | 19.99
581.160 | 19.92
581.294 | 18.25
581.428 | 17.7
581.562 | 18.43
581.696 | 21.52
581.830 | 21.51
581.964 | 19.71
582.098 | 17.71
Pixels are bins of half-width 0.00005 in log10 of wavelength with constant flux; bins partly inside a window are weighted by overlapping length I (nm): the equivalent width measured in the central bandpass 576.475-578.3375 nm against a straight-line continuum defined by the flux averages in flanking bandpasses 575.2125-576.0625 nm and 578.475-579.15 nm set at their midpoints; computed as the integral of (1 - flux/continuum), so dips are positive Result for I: 0.04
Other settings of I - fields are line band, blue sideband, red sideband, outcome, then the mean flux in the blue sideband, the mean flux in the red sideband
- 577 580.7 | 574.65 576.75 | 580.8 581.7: 0.18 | 19.3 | 19.1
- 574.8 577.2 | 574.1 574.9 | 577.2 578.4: -0.10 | 18.9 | 17.7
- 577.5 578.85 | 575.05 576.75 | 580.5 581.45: 0.12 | 19.4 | 19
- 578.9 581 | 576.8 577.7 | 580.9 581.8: 0.02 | 18.2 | 19.4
